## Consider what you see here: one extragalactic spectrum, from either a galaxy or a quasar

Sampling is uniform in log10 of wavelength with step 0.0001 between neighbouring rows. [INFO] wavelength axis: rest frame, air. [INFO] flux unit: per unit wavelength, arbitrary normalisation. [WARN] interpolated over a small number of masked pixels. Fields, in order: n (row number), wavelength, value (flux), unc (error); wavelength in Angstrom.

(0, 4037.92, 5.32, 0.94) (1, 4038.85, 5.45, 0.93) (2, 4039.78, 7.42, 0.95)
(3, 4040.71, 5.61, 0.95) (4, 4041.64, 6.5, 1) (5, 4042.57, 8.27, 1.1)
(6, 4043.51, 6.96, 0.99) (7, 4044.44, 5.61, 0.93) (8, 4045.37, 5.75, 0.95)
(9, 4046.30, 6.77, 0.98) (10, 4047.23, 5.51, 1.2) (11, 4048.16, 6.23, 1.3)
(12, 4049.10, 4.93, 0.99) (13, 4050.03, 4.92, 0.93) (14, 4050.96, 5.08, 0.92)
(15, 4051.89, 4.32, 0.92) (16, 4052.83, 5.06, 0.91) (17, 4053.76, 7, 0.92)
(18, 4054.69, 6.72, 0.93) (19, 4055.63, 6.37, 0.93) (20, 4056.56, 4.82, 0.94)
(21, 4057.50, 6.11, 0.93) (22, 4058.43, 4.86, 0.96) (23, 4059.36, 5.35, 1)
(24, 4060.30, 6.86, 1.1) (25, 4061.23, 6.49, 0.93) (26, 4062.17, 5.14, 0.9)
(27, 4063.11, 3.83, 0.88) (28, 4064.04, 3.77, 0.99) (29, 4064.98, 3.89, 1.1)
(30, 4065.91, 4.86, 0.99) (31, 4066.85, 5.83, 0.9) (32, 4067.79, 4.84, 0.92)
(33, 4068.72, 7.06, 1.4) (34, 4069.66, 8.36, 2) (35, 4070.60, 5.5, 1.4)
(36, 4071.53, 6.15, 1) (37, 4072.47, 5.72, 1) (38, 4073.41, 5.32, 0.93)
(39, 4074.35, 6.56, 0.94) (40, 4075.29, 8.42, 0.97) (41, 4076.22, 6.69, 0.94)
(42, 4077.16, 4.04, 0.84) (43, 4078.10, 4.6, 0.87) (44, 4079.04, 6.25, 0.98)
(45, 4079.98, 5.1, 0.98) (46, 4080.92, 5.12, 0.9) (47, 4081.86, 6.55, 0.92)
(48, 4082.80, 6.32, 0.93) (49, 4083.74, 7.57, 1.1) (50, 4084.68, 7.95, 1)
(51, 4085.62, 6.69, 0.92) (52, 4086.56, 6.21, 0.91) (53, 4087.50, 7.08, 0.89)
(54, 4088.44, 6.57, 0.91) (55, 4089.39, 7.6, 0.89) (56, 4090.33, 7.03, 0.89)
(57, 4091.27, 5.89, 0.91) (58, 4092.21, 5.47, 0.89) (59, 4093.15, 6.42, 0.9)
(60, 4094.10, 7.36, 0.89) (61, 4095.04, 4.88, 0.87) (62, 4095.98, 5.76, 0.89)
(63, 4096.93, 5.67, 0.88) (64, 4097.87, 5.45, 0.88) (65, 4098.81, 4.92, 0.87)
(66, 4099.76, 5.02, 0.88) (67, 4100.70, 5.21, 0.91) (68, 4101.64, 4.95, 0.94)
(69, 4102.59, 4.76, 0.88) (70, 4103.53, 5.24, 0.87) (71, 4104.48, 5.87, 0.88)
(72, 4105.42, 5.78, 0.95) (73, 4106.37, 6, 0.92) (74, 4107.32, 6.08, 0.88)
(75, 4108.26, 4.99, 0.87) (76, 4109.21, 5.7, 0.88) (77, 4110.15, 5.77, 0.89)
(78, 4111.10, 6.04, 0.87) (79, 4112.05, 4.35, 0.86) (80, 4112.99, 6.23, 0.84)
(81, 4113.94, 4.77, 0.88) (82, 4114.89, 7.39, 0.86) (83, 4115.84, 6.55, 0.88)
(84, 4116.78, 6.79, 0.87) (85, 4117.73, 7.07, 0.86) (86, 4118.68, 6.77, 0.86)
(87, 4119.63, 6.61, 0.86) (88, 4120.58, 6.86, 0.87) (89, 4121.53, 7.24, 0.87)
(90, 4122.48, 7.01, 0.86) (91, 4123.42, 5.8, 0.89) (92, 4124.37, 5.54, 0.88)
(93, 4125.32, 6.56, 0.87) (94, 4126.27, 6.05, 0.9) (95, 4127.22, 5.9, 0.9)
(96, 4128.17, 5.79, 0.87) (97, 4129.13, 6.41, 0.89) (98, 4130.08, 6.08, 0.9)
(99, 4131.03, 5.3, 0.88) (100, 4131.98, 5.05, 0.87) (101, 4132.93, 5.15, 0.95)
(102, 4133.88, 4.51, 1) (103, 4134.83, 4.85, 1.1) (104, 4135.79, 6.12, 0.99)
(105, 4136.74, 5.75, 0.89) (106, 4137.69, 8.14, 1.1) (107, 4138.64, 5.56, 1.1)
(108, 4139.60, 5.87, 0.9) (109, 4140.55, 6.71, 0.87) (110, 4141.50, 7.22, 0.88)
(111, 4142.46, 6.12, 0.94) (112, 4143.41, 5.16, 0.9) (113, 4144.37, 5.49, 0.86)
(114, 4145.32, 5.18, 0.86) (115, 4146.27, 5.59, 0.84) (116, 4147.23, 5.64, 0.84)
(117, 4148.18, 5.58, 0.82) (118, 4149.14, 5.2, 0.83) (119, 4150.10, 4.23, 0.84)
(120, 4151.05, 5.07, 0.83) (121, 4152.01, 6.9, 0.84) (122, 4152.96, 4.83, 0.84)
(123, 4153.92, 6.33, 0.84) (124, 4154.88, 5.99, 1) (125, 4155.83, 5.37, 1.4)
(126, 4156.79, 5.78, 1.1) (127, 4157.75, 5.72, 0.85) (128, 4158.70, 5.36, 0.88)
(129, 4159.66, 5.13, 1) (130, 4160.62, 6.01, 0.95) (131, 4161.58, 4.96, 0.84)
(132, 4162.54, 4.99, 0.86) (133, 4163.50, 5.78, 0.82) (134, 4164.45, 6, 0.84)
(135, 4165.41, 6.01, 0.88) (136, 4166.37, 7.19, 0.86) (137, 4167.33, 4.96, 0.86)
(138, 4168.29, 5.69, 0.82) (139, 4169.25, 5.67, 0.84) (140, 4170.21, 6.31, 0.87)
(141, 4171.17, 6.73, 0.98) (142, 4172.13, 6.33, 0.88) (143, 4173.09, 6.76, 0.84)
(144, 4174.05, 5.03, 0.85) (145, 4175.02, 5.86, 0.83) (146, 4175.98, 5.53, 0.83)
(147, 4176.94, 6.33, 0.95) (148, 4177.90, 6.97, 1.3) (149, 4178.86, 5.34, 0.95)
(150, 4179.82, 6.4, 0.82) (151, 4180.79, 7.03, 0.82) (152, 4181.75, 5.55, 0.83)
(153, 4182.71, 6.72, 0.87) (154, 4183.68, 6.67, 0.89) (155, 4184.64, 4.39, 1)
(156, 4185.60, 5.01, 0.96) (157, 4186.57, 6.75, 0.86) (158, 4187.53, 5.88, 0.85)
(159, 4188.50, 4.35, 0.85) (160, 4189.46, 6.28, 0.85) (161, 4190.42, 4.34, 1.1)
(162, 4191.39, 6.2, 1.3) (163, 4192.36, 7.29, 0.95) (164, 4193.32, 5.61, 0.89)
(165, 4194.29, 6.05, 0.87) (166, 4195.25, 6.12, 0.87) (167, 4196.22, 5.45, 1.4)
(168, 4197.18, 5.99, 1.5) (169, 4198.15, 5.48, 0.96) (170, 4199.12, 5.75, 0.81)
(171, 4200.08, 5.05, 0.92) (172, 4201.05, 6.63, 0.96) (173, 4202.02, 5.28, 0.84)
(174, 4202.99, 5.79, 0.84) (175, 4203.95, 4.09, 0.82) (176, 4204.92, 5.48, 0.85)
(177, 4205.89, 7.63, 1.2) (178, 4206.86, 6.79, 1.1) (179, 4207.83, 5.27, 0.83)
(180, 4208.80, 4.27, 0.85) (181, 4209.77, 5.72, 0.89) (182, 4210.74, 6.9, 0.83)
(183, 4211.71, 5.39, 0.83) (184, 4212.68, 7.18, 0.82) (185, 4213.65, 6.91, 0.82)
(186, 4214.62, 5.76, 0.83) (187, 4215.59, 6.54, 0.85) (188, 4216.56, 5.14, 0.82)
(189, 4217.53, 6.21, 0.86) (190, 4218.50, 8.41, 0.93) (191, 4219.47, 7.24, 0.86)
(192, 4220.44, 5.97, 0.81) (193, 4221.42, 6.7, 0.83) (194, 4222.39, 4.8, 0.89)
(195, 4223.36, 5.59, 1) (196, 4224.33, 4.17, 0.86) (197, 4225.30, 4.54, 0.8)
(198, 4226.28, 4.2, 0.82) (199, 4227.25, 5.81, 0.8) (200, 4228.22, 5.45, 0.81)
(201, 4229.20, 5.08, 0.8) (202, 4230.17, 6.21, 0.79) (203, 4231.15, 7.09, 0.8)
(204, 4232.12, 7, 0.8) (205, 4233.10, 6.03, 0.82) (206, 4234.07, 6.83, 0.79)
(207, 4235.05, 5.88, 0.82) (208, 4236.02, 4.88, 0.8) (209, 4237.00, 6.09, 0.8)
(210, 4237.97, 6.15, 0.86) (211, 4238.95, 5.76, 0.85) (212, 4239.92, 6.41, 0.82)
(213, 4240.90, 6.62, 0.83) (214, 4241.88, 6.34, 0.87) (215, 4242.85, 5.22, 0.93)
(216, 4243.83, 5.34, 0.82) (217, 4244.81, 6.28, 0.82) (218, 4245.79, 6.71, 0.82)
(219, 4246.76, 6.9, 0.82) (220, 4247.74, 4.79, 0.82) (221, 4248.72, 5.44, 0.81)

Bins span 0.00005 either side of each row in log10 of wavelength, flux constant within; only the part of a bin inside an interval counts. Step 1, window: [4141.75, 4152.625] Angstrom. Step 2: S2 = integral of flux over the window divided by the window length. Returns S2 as 5.5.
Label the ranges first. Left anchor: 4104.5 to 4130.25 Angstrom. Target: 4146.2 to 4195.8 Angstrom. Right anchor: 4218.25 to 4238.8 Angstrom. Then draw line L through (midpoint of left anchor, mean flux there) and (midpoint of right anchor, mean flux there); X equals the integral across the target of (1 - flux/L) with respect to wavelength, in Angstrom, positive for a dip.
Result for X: 1.7 Angstrom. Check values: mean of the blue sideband 6.15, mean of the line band 5.81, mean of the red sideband 5.88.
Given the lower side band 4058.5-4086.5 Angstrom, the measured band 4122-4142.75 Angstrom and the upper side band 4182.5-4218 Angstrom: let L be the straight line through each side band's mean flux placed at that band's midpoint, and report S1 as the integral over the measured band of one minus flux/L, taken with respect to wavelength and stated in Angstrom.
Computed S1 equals -0.4 Angstrom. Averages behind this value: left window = 5.88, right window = 5.84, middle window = 5.98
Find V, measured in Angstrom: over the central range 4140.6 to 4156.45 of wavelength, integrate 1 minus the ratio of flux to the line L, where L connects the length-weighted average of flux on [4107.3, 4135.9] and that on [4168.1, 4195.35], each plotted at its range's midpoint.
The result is 0.86 Angstrom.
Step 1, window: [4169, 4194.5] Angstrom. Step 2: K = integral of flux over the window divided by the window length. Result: 5.98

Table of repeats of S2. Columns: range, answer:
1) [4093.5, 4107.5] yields 5.52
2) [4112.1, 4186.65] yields 5.93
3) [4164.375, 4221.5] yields 6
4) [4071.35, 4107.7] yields 6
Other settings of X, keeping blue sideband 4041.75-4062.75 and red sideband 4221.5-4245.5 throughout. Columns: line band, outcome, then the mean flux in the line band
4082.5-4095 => -1.9 Angstrom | 6.72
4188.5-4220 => -1.1 Angstrom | 5.98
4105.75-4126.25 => -1.3 Angstrom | 6.19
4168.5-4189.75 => -0.7 Angstrom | 5.99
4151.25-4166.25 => 0.3 Angstrom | 5.7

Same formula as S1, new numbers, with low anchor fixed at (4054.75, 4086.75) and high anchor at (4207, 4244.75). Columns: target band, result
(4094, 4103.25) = 0.9 Angstrom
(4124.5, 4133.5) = 0.2 Angstrom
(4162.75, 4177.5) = -0.2 Angstrom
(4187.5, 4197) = 0.3 Angstrom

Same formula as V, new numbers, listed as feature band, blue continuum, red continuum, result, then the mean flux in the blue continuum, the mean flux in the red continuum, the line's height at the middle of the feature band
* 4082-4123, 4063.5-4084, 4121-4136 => -2.2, 5.82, 5.83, 5.83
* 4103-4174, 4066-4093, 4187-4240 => 2.6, 6.28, 5.87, 6.1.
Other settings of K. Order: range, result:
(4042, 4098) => 5.96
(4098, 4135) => 5.83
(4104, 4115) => 5.69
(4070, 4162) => 5.92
